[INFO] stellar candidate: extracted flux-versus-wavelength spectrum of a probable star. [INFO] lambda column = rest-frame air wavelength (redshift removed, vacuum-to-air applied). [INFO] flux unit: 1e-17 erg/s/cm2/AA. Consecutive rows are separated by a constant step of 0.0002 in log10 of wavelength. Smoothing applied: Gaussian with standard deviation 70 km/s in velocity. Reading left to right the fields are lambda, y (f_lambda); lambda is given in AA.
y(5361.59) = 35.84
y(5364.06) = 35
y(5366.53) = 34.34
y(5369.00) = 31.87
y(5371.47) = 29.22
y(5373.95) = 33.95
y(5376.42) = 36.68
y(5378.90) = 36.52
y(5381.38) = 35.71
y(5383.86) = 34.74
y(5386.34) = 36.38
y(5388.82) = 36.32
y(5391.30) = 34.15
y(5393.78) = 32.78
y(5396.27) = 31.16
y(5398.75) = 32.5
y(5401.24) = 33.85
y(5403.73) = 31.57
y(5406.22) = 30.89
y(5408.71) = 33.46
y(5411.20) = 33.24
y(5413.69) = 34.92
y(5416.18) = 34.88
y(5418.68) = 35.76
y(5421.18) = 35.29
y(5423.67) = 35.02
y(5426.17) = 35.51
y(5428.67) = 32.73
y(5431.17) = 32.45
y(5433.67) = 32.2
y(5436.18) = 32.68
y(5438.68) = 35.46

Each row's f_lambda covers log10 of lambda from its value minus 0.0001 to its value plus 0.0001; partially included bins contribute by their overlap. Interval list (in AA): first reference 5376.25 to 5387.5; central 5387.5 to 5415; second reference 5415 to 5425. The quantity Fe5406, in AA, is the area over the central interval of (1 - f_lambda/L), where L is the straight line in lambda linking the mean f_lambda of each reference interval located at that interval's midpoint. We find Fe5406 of 1.8 AA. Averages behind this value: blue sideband 35.9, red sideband 35.2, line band 33.2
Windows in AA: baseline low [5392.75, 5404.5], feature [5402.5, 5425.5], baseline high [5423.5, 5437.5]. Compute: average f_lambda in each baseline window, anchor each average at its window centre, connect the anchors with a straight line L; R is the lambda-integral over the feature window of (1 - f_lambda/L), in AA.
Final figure -0.8 AA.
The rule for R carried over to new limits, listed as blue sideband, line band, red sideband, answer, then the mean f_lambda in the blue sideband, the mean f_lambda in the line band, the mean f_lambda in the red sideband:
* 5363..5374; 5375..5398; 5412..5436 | -1.16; 32.7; 34.9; 34.2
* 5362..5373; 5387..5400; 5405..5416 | -0.14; 32.9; 33.5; 33.3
